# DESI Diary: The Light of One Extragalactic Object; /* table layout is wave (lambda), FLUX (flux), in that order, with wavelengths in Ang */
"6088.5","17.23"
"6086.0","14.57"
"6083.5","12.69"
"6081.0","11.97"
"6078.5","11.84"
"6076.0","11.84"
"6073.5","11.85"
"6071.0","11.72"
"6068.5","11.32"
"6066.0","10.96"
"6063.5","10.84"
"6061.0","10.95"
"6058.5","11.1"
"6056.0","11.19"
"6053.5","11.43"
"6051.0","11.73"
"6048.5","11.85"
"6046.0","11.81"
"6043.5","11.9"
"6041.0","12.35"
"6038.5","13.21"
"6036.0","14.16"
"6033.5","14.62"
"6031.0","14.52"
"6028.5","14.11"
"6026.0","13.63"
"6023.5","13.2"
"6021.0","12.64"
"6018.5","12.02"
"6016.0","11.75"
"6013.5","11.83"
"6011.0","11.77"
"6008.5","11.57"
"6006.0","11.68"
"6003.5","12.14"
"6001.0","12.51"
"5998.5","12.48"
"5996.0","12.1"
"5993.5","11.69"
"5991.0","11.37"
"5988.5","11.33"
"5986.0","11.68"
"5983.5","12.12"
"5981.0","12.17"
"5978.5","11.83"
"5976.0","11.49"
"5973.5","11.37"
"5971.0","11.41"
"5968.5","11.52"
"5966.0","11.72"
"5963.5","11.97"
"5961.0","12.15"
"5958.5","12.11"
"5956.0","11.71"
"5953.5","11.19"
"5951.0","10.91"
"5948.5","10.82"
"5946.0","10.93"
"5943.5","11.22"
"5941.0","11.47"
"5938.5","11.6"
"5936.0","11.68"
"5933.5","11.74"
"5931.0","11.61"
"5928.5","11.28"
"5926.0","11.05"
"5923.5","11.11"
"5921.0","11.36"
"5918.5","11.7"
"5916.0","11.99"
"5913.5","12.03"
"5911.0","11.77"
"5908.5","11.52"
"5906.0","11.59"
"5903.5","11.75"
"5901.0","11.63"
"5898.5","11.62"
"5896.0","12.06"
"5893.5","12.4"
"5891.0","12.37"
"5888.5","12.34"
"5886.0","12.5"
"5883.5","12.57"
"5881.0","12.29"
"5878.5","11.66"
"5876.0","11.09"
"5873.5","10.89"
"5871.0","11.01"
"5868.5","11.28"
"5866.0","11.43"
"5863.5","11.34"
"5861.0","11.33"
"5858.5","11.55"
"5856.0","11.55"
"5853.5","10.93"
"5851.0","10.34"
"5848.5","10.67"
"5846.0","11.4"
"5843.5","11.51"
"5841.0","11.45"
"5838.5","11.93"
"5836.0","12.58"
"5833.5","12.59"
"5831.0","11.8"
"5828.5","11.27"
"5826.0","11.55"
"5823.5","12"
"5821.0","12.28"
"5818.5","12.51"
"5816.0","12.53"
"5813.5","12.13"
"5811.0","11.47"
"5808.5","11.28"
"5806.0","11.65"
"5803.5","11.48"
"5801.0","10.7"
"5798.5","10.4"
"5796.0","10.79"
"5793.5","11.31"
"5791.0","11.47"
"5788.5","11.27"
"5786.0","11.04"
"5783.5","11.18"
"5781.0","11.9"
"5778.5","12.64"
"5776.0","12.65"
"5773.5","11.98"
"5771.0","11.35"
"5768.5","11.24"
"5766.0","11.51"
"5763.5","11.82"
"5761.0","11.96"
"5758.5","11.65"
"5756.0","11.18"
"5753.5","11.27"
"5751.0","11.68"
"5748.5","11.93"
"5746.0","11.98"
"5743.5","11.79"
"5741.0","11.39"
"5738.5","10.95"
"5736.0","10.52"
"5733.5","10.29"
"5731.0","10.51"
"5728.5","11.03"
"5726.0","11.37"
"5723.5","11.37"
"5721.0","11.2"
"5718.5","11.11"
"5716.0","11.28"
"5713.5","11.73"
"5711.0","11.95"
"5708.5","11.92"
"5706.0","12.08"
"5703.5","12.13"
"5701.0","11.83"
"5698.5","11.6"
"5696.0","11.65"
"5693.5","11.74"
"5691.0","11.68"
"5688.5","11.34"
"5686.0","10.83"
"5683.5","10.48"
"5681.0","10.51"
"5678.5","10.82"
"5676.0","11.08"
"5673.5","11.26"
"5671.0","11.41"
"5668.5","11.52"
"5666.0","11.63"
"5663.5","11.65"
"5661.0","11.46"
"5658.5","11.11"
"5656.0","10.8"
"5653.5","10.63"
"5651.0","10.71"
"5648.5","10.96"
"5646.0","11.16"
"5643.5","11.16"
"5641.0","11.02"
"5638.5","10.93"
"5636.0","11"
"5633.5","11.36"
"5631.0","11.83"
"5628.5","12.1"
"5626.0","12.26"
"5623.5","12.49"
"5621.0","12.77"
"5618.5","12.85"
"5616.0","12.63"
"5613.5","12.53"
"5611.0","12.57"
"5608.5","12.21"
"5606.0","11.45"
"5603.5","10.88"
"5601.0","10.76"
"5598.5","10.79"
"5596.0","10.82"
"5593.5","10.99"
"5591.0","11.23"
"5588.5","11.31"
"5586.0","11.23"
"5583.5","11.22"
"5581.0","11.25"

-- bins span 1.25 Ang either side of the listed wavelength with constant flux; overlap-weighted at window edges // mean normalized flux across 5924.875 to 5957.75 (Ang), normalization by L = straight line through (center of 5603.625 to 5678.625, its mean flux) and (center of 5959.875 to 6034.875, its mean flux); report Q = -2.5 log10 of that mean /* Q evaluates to 0.07 mag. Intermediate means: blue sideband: 11.6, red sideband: 12.2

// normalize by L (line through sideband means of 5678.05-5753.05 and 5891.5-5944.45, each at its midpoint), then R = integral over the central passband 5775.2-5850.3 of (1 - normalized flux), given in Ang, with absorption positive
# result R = -0.89 Ang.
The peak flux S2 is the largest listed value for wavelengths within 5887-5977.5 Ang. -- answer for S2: 12.4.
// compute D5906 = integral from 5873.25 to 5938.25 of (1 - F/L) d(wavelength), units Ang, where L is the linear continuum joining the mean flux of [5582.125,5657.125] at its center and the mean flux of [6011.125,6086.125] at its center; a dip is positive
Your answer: 1.4 Ang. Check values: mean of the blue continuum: 11.5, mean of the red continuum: 12.3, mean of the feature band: 11.8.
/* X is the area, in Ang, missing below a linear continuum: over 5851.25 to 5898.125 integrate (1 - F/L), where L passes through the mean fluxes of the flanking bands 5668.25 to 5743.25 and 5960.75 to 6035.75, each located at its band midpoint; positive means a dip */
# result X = 0.7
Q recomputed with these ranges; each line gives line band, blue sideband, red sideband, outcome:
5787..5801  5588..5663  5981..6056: 0.08 mag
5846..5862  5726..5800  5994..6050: 0.07 mag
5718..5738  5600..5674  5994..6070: 0.08 mag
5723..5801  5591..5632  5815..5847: 0.05 mag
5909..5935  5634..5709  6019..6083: 0.03 mag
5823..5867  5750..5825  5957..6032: 0.02 mag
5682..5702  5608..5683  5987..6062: 0.02 mag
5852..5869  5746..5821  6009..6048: 0.06 mag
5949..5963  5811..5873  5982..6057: 0.05 mag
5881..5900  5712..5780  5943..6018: -0.06 mag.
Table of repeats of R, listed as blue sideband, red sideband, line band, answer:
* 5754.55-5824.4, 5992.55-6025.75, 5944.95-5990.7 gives 1.8 Ang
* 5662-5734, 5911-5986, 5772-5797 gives -0.4 Ang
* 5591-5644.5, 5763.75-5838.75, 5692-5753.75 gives 1.2 Ang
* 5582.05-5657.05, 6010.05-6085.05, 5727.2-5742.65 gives 1.2 Ang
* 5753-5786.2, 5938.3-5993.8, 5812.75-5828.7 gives -0.6 Ang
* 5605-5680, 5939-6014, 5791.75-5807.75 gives 0.8 Ang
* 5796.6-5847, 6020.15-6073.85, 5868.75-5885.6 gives 0.4 Ang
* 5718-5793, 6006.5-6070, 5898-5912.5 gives 0.3 Ang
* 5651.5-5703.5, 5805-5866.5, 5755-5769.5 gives -0.1 Ang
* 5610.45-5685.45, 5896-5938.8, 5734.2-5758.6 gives 0.3 Ang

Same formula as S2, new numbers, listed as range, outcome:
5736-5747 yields 11.98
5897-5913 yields 11.77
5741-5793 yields 12.65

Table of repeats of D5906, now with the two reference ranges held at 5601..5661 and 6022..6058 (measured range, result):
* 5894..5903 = 0.4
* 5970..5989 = 1.4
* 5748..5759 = 0.4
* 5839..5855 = 1.5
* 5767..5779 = 0.1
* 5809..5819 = 0.1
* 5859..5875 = 1.4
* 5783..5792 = 0.6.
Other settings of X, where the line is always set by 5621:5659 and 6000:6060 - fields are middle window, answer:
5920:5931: 0.8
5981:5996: 0.7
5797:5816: 0.7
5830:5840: -0.3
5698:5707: -0.3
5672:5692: 0.8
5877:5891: -0.3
